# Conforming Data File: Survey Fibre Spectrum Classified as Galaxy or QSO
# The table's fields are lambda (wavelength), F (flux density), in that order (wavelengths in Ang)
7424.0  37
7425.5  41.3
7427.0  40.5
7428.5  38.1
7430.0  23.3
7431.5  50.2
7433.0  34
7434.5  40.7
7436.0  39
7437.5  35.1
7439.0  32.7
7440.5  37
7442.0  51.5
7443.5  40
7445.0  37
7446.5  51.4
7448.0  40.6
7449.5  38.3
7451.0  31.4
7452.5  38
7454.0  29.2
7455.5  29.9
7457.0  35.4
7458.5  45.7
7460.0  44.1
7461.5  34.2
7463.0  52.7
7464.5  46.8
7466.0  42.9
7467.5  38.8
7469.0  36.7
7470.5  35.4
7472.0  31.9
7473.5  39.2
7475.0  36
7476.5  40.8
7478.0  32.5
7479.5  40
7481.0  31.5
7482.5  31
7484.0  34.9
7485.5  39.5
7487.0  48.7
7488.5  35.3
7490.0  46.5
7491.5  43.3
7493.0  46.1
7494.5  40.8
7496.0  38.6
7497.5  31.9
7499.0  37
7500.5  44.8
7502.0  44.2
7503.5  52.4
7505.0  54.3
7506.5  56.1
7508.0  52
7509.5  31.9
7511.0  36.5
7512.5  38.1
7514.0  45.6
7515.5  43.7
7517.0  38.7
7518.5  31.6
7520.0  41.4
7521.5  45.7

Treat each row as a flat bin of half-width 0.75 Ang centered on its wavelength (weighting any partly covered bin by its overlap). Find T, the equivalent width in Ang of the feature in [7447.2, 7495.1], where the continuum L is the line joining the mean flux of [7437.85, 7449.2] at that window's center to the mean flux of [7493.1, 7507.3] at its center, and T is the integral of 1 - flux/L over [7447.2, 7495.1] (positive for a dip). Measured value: 4.6 Ang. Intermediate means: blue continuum 41.1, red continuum 44.6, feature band 38.7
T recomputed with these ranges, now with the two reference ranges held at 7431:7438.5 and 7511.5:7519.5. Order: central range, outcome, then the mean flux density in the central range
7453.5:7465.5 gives -0.22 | 40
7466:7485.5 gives 1.59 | 36.1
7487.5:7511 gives -2.42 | 43.5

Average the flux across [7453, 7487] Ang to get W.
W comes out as 37.9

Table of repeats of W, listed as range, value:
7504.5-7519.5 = 42.6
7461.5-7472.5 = 40.5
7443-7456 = 37.4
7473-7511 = 41.1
